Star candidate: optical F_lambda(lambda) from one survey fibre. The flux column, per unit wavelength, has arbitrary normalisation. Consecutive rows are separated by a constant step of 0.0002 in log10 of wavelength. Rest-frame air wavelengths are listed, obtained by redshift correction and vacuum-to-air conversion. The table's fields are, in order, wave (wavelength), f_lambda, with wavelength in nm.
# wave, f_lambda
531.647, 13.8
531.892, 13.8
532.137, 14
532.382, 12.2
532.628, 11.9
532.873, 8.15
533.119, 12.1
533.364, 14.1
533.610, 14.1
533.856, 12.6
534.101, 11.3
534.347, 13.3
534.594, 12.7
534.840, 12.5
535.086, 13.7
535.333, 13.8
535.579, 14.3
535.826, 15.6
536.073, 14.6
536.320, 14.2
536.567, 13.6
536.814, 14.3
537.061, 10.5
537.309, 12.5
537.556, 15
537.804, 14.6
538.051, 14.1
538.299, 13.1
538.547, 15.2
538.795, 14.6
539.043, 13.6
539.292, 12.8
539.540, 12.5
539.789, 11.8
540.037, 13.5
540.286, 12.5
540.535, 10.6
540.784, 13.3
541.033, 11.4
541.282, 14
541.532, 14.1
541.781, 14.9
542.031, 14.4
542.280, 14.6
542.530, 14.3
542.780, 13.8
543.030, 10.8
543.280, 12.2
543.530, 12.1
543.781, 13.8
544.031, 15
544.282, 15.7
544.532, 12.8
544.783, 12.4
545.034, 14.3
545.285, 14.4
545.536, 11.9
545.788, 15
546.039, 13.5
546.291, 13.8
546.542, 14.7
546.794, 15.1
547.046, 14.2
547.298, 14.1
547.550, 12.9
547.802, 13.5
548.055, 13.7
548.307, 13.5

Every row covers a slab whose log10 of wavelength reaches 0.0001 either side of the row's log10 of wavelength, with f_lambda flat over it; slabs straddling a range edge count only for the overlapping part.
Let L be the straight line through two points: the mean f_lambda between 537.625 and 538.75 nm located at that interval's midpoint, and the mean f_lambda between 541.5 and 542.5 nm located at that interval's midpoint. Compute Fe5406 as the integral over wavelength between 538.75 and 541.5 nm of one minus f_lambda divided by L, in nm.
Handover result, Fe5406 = 0.31 nm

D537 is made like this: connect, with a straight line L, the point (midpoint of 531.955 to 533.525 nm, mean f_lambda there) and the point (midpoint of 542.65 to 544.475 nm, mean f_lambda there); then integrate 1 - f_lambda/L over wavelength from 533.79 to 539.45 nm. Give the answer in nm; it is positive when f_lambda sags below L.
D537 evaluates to -0.45 nm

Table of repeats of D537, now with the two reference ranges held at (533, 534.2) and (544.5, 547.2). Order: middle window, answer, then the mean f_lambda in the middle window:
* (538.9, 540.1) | 0.05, 12.8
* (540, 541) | 0.09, 12.3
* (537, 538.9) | -0.08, 13.8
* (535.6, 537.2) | -0.09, 13.8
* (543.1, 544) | 0.06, 12.8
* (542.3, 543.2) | 0.03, 13.1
